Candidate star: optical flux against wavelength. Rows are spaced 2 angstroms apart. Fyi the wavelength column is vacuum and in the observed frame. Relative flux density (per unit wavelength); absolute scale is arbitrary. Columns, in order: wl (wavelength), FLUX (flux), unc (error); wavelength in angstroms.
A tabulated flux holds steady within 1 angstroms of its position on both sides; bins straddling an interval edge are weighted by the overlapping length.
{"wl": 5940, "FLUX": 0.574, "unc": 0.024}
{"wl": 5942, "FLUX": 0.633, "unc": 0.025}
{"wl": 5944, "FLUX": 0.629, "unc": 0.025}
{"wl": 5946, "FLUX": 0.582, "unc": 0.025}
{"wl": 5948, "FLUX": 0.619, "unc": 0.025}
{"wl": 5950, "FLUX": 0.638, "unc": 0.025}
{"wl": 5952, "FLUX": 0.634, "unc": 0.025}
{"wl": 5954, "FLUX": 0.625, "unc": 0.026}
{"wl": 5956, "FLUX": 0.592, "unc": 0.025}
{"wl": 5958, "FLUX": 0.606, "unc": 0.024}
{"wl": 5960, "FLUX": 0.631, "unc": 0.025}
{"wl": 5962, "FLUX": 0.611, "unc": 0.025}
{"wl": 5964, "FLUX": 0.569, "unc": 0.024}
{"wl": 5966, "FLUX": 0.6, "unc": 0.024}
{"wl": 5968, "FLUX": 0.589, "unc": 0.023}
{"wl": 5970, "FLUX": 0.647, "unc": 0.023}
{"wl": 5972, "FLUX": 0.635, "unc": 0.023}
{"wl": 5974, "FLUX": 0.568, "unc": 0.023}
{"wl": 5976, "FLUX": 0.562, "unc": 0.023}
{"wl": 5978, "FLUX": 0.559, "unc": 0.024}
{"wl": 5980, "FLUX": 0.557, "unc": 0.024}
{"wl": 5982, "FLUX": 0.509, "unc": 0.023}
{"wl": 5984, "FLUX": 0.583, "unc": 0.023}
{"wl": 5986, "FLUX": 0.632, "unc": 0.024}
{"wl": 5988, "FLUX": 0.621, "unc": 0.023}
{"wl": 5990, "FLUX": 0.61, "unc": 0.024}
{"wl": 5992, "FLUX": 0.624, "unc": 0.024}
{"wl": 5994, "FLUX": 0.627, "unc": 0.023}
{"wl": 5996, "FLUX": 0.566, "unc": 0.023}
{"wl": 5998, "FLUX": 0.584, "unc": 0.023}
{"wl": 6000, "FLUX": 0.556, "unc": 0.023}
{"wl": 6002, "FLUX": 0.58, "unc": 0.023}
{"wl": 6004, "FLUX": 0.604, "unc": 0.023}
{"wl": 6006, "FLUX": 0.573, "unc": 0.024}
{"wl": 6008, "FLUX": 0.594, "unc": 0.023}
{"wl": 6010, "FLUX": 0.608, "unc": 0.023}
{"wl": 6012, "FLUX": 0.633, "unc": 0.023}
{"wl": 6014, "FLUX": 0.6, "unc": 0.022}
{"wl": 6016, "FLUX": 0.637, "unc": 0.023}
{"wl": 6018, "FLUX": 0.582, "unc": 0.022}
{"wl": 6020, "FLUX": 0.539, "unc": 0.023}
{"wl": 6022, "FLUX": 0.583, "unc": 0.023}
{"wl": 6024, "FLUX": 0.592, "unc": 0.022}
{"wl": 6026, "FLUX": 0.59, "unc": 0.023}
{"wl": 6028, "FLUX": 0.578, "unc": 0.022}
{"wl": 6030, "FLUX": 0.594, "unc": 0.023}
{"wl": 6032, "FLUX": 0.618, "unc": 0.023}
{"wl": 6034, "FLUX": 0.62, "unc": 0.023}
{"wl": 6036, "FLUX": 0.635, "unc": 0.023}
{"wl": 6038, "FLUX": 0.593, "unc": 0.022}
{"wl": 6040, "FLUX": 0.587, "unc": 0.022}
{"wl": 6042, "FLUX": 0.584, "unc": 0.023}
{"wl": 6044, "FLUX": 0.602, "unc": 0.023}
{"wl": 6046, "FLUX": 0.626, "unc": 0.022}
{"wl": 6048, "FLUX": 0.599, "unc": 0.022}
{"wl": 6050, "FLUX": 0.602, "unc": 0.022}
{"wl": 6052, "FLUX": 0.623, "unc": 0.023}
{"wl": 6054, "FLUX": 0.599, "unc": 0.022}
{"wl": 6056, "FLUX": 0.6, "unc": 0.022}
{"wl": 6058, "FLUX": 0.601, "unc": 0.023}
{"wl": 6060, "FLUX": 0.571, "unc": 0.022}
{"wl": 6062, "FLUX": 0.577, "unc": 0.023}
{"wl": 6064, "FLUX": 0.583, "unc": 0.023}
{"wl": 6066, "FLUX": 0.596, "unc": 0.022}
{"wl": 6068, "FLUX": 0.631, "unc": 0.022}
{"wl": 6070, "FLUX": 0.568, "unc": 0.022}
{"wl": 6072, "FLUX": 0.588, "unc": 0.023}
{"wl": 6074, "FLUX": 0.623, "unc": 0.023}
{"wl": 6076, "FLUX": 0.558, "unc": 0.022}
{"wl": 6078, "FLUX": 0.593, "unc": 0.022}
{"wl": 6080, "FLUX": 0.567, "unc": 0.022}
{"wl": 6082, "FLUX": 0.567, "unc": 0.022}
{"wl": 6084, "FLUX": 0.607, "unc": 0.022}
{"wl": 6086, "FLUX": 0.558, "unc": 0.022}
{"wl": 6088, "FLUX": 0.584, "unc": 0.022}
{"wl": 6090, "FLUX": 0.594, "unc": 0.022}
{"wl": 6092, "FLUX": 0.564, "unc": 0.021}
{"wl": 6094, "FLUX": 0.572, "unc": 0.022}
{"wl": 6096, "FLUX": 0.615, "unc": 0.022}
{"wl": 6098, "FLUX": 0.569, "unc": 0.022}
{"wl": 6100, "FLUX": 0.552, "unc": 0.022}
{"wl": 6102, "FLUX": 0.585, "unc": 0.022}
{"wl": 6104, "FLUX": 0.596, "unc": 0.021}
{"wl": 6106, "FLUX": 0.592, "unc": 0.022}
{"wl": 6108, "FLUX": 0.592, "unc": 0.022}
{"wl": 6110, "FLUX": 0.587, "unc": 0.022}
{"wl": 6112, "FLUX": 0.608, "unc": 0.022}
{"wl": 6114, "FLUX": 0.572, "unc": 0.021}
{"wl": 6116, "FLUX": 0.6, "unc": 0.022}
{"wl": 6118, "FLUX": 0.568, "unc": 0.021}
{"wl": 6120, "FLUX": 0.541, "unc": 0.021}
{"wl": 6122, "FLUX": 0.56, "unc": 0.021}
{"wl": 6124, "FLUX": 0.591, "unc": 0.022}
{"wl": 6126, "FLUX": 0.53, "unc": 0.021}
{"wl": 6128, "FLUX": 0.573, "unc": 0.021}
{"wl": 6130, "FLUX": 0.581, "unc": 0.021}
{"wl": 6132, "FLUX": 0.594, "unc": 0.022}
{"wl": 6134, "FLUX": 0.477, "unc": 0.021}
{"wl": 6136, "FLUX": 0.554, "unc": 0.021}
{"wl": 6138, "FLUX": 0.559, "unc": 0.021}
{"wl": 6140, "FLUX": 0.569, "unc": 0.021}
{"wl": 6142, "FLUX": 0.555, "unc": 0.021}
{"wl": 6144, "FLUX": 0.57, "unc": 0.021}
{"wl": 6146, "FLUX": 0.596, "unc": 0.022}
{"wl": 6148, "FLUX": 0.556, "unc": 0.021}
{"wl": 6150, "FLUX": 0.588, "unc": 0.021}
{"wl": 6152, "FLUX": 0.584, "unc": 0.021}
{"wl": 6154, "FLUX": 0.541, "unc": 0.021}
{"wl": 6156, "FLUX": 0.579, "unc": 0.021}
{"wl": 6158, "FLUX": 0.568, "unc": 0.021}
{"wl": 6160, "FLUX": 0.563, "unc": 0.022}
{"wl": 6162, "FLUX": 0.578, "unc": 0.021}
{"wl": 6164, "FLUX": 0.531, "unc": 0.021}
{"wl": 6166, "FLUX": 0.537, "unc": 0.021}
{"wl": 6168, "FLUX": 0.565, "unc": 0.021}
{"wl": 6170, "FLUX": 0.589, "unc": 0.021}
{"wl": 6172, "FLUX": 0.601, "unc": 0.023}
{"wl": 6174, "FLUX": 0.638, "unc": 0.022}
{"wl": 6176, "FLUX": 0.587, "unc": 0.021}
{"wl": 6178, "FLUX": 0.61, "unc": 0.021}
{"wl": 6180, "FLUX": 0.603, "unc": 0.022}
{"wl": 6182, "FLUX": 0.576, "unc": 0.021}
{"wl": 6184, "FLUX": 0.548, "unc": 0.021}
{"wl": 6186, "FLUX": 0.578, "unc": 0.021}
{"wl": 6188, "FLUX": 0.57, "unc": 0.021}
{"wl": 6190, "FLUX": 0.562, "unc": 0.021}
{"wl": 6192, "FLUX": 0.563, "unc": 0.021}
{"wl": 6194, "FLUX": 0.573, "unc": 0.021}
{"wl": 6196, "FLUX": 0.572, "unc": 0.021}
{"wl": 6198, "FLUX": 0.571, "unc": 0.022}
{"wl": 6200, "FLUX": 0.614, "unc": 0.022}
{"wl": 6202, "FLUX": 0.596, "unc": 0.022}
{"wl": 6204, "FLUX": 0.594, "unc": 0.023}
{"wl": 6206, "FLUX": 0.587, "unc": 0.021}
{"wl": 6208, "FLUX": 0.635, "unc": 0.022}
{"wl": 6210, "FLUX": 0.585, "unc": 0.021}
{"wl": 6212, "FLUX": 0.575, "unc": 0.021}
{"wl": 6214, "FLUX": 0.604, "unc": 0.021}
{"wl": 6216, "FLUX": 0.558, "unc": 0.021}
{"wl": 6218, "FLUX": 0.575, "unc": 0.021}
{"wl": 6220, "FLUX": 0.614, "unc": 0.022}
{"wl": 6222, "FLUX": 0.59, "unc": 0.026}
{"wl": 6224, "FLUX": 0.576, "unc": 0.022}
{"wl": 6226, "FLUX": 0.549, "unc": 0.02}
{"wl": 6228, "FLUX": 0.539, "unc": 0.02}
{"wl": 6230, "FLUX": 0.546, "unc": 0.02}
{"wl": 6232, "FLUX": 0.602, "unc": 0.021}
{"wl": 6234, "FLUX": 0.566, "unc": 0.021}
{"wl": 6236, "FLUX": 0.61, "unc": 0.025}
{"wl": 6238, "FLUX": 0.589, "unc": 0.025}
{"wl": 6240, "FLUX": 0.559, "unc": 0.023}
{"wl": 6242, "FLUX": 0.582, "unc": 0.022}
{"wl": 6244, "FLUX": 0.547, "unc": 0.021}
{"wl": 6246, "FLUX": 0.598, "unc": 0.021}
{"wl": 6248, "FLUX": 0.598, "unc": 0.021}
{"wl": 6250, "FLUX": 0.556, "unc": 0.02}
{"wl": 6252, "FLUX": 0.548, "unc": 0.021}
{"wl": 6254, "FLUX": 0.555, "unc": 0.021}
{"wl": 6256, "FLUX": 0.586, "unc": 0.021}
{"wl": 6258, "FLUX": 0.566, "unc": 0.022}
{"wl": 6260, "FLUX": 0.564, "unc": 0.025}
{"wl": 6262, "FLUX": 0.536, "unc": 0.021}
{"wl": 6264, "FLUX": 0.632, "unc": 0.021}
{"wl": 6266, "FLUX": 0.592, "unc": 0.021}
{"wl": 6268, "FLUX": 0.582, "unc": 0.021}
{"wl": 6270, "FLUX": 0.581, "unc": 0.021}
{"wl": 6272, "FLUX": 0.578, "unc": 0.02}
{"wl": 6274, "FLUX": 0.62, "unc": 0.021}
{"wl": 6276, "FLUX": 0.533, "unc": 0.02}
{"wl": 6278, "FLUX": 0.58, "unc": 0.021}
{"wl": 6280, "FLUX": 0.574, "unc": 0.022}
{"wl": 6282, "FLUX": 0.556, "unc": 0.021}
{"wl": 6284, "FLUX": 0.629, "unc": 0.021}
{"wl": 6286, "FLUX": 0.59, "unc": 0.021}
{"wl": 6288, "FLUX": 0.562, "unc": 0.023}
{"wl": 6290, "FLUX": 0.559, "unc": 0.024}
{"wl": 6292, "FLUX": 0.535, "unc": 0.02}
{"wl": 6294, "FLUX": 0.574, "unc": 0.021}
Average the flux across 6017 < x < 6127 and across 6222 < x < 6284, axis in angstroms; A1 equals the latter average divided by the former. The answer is 1.0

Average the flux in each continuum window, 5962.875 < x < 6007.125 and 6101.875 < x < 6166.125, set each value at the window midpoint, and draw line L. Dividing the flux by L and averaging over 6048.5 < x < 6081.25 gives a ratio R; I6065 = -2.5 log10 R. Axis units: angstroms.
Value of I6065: -0.03 mag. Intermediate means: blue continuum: 0.589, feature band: 0.592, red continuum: 0.569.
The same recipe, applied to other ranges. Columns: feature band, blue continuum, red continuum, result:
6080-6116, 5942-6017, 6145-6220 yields 0.01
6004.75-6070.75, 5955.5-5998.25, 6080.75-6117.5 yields -0.02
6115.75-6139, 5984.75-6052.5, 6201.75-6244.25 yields 0.06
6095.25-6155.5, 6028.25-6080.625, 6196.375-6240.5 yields 0.04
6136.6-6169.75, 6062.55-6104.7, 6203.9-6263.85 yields 0.03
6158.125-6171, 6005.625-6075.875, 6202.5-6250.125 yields 0.05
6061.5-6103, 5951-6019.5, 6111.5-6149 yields -0.01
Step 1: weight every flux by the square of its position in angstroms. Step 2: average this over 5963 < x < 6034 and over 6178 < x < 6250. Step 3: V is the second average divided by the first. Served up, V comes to 1.05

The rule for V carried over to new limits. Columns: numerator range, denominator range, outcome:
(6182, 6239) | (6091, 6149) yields 1.04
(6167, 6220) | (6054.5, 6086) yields 1.04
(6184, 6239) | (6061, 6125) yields 1.03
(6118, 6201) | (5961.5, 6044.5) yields 1.01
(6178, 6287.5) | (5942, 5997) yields 1.05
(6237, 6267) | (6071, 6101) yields 1.04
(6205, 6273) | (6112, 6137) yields 1.06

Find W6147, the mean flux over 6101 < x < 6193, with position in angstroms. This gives 0.573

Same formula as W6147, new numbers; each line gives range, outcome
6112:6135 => 0.564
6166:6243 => 0.582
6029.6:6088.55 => 0.595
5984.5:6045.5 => 0.598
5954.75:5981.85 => 0.592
